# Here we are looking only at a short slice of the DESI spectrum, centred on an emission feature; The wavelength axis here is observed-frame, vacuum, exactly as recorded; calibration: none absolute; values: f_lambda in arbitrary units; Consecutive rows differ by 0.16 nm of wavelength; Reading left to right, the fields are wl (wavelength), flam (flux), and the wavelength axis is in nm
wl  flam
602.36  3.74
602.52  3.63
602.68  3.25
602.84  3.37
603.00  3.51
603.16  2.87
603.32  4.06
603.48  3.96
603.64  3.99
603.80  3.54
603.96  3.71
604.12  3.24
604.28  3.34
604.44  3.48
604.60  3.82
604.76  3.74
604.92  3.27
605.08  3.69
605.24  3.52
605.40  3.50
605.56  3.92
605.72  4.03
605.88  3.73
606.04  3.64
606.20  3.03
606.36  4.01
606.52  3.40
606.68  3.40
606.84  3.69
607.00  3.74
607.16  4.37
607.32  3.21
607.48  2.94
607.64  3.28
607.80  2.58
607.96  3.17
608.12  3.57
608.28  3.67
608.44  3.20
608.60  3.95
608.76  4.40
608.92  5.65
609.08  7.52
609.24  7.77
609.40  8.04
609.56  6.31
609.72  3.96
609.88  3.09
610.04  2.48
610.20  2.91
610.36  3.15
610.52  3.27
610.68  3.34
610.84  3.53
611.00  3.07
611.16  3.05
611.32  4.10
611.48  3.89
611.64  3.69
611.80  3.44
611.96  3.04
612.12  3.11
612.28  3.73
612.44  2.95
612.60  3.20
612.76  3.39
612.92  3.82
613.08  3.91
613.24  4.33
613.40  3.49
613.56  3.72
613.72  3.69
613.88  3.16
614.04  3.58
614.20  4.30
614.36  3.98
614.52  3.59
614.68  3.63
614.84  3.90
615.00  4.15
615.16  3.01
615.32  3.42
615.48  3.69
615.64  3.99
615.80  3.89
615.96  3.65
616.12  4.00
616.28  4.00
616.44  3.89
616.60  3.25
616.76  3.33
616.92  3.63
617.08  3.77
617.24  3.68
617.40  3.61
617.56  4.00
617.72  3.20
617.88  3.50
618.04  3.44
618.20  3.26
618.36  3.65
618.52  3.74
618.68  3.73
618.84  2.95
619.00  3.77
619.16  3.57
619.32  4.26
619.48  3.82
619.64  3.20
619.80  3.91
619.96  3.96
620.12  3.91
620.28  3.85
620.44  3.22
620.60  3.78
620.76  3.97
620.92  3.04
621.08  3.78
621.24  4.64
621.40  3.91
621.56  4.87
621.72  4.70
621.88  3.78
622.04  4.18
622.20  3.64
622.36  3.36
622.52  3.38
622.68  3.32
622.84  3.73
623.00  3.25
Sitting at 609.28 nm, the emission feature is Hbeta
